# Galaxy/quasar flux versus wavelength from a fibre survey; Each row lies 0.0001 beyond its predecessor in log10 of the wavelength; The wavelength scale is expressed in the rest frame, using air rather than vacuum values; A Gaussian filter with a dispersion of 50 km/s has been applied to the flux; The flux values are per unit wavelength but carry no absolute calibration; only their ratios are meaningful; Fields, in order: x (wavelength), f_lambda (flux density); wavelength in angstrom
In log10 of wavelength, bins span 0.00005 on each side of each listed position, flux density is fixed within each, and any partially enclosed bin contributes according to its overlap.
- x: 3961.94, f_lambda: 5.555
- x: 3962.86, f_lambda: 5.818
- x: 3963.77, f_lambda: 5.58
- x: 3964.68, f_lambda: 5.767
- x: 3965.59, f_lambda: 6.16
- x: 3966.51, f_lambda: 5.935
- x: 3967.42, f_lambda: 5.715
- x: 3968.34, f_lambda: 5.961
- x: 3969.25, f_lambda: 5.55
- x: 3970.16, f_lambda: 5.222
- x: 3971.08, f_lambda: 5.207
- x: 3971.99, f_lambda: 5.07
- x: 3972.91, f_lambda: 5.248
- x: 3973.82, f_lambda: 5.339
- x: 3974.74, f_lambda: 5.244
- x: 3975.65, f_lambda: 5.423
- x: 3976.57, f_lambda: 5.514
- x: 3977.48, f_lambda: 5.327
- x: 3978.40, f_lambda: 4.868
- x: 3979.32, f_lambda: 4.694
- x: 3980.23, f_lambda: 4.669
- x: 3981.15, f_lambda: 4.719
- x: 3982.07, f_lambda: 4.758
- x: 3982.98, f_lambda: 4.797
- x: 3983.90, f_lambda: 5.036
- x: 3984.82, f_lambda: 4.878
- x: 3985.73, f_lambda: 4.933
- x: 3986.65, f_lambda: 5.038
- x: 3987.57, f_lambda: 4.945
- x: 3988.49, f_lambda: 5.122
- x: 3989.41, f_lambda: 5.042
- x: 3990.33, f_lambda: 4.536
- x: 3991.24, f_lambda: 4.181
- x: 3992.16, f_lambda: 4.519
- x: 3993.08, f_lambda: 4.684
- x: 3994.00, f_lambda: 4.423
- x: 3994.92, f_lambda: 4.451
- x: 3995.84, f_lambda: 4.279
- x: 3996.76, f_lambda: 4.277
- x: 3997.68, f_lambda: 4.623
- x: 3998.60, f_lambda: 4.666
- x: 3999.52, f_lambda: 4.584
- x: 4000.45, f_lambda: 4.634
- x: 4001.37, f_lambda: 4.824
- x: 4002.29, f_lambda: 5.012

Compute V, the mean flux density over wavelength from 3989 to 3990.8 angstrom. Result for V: 4.8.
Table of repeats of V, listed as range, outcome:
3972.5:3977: 5.35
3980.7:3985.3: 4.84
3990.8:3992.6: 4.35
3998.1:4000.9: 4.62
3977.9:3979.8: 4.79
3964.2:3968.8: 5.91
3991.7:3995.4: 4.52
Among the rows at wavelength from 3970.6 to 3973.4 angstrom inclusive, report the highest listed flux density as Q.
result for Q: 5.248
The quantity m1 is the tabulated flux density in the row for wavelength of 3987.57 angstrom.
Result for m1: 4.945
